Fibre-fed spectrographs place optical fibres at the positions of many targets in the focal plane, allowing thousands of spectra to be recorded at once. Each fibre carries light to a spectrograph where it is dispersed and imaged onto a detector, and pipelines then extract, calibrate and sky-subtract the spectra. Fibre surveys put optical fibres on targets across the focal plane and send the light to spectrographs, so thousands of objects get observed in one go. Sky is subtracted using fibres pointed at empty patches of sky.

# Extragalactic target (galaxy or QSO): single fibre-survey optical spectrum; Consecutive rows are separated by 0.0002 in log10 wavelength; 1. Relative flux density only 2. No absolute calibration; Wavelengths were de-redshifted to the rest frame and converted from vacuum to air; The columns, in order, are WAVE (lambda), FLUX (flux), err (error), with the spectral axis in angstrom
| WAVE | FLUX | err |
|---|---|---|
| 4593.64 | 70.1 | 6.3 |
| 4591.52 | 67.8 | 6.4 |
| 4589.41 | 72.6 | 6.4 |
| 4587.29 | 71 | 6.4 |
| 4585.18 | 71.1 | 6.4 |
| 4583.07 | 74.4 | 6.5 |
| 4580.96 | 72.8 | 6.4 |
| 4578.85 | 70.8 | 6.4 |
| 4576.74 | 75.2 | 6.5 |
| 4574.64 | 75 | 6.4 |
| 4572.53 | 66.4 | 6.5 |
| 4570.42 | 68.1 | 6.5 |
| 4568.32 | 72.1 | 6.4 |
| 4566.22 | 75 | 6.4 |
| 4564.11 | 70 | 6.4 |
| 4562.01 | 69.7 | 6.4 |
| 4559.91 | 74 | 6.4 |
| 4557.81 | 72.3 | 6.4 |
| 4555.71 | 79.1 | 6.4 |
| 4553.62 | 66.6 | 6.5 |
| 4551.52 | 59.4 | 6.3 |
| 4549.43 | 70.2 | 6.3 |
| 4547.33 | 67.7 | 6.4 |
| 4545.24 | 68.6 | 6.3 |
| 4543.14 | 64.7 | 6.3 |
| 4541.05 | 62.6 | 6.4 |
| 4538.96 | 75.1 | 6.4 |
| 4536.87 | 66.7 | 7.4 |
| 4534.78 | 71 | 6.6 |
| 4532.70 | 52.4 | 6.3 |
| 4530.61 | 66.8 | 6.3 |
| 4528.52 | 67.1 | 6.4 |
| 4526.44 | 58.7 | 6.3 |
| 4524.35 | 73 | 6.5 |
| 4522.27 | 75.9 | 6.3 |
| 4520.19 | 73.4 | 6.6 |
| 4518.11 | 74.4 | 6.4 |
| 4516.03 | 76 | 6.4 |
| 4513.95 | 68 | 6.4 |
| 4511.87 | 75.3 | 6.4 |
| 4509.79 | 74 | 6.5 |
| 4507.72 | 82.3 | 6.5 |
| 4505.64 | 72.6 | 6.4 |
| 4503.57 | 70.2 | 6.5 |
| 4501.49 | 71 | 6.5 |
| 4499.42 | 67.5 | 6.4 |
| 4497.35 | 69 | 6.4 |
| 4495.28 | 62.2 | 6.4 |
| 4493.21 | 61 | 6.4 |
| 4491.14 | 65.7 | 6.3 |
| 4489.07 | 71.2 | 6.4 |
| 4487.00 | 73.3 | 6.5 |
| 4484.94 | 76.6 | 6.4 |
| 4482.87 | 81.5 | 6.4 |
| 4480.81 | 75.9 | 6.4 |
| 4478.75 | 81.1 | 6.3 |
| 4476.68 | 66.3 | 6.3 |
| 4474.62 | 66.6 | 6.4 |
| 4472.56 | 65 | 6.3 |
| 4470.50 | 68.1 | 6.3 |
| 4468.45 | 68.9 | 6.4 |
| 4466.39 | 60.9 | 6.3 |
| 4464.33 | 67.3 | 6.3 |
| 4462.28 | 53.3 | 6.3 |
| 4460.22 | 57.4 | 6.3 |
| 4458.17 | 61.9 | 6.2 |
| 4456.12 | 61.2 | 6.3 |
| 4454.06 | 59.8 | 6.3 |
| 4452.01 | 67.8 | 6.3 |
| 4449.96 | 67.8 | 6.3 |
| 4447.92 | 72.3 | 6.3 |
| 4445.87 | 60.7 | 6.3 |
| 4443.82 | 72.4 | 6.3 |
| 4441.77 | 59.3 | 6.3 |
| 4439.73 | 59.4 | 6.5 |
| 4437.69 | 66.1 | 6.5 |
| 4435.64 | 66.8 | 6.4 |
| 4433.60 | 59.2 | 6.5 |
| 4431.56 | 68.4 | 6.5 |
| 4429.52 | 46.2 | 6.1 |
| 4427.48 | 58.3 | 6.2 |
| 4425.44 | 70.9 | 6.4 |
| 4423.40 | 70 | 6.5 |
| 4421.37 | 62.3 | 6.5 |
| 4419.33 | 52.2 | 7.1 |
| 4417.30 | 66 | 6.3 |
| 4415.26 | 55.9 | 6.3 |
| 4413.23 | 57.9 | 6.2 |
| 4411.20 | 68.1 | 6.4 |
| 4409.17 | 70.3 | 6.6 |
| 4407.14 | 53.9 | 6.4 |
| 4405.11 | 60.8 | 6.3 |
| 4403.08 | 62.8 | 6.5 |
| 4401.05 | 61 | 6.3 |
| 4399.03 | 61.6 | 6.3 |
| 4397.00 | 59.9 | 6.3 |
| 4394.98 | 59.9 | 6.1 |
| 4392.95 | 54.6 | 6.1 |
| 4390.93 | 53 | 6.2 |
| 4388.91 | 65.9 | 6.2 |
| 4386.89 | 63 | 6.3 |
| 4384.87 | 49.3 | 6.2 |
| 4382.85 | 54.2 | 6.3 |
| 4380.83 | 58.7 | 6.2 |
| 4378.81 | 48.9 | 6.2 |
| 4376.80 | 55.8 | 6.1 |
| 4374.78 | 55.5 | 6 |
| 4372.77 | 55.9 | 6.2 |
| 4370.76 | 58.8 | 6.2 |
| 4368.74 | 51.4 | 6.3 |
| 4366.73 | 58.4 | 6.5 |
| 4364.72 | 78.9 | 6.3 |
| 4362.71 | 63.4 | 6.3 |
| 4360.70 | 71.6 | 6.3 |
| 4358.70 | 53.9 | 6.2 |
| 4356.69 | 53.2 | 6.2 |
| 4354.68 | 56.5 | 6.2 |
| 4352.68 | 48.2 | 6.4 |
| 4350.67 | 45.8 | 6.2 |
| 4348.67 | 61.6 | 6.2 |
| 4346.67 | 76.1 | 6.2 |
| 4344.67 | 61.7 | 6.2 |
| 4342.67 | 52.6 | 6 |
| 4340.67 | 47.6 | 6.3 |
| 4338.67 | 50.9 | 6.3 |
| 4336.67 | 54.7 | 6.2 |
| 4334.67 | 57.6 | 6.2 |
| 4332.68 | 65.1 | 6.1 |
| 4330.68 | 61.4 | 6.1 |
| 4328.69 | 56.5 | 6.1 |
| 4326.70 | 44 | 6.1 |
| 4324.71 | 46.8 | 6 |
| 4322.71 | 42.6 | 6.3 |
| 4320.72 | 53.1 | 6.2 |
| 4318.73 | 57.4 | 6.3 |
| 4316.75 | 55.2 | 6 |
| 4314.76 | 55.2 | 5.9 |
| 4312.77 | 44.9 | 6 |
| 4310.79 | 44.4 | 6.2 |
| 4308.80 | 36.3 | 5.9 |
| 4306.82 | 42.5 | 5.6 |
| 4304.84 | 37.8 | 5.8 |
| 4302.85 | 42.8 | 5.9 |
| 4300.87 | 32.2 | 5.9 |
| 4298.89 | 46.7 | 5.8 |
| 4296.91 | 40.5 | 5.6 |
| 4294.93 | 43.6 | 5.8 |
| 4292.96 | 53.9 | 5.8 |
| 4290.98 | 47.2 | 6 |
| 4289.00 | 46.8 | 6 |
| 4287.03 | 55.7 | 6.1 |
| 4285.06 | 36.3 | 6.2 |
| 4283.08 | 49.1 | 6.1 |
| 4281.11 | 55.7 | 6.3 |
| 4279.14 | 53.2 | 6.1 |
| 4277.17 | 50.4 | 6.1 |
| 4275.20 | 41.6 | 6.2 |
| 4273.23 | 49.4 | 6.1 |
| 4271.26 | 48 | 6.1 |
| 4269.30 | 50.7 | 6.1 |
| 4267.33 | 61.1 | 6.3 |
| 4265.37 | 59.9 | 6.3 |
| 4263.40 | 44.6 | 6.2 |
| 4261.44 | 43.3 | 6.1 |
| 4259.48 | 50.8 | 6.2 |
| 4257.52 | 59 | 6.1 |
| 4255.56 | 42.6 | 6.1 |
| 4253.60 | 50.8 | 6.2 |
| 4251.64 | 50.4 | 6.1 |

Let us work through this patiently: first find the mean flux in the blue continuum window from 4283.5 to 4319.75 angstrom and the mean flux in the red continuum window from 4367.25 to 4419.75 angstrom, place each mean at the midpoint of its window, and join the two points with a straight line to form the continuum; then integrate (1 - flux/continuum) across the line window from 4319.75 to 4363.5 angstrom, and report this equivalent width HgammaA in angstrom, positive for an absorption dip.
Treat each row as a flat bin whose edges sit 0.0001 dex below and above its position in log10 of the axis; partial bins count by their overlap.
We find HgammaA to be -3.8 angstrom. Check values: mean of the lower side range 45.6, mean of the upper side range 58.4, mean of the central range 55.6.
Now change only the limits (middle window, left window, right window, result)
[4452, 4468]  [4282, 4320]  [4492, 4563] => 0.3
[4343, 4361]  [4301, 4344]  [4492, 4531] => -1.7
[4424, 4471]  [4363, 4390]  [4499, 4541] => 0.7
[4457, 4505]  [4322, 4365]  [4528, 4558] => -3.0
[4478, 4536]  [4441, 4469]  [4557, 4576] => -3.2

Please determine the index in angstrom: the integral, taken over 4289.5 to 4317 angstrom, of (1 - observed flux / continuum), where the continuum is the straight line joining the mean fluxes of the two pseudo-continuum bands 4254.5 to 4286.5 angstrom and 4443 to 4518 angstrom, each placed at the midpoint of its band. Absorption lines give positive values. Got 4.4 angstrom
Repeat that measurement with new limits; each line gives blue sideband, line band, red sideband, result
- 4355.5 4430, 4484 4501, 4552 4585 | -0.5 angstrom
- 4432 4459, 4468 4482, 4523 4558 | -1.1 angstrom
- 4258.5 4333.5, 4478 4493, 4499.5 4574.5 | -2.0 angstrom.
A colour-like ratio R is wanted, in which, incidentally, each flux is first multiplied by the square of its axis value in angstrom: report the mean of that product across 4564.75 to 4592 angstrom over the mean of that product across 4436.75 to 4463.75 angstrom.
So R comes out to 1.2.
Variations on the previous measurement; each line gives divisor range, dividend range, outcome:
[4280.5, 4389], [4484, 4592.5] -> 1.46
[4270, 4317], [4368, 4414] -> 1.32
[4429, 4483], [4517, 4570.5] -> 1.10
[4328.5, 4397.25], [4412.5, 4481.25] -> 1.15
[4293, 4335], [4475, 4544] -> 1.60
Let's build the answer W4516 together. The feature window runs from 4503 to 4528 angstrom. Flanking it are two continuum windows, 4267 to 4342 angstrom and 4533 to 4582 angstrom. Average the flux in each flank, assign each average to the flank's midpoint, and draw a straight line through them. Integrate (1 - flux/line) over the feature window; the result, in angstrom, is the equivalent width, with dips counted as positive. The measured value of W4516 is -2.4 angstrom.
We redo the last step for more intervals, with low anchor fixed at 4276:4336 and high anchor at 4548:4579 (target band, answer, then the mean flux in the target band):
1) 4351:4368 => -2.1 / 59.8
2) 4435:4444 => -0.6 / 64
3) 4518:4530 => -0.5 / 70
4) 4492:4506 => -0.4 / 67.4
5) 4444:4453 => -1.0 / 67.7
